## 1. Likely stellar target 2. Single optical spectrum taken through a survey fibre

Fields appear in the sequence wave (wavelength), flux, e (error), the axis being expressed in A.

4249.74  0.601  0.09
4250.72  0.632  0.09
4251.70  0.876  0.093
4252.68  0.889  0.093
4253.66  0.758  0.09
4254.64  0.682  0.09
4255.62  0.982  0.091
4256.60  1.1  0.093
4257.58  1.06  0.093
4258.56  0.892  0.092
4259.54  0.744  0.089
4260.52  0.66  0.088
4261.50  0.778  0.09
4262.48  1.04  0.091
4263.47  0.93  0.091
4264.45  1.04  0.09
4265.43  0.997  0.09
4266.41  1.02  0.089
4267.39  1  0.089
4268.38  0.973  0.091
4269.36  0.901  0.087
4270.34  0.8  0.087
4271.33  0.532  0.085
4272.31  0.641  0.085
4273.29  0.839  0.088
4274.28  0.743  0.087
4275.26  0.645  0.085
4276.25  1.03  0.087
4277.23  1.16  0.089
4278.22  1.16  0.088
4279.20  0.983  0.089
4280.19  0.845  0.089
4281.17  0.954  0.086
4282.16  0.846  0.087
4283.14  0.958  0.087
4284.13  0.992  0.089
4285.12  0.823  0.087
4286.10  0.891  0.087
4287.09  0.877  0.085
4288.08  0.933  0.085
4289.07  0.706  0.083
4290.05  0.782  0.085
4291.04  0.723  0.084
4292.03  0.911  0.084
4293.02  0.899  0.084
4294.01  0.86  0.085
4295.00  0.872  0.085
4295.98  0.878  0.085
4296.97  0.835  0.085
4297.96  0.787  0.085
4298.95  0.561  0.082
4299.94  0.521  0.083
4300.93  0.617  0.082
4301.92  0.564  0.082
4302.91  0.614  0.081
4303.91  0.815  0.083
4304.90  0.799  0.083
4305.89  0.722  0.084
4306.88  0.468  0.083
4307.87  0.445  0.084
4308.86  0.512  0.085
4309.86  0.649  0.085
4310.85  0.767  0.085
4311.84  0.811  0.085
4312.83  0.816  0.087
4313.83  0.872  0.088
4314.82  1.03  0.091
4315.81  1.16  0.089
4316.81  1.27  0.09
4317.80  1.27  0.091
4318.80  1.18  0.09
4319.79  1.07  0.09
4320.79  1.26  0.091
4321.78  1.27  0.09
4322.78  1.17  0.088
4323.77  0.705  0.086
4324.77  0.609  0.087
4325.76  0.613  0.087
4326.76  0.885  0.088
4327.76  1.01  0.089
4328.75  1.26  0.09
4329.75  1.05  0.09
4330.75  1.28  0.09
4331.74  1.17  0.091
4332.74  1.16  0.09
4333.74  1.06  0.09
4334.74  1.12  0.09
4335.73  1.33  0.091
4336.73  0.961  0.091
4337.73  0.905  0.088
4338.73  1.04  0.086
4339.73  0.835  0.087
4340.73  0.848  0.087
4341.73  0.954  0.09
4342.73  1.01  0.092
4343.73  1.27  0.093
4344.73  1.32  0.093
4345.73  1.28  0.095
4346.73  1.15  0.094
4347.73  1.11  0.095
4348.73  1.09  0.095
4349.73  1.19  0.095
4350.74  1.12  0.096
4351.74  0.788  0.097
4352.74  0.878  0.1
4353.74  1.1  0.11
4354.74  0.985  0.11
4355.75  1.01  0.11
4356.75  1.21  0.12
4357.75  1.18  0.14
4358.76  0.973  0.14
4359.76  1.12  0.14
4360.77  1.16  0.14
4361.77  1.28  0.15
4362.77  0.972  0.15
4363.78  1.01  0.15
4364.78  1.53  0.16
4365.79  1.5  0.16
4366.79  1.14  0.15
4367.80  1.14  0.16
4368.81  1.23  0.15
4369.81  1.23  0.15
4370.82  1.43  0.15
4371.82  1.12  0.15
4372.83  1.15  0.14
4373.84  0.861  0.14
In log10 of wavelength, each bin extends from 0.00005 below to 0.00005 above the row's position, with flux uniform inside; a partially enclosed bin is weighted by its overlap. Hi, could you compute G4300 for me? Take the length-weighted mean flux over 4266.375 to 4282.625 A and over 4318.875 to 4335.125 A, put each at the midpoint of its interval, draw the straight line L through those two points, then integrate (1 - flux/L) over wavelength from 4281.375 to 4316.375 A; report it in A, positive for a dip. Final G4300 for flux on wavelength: 6.3 A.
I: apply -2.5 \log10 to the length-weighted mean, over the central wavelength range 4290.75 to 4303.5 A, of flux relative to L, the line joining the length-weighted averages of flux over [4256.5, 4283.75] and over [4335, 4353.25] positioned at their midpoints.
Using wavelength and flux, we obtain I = 0.28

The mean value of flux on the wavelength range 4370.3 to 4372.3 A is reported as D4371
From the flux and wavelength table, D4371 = 1.28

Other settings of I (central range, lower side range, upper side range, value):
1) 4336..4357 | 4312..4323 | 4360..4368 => 0.12 mag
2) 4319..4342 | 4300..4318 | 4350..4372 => -0.12 mag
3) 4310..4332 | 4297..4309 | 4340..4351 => -0.22 mag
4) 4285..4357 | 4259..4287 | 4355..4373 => 0.13 mag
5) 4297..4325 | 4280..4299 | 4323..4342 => 0.11 mag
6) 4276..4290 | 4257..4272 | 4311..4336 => 0.01 mag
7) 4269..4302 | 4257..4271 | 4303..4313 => -0.04 mag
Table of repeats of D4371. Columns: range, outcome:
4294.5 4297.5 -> 0.863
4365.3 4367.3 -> 1.32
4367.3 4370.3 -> 1.2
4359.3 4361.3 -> 1.14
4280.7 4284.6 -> 0.937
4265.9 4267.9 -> 1.01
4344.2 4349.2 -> 1.19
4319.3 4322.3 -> 1.2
